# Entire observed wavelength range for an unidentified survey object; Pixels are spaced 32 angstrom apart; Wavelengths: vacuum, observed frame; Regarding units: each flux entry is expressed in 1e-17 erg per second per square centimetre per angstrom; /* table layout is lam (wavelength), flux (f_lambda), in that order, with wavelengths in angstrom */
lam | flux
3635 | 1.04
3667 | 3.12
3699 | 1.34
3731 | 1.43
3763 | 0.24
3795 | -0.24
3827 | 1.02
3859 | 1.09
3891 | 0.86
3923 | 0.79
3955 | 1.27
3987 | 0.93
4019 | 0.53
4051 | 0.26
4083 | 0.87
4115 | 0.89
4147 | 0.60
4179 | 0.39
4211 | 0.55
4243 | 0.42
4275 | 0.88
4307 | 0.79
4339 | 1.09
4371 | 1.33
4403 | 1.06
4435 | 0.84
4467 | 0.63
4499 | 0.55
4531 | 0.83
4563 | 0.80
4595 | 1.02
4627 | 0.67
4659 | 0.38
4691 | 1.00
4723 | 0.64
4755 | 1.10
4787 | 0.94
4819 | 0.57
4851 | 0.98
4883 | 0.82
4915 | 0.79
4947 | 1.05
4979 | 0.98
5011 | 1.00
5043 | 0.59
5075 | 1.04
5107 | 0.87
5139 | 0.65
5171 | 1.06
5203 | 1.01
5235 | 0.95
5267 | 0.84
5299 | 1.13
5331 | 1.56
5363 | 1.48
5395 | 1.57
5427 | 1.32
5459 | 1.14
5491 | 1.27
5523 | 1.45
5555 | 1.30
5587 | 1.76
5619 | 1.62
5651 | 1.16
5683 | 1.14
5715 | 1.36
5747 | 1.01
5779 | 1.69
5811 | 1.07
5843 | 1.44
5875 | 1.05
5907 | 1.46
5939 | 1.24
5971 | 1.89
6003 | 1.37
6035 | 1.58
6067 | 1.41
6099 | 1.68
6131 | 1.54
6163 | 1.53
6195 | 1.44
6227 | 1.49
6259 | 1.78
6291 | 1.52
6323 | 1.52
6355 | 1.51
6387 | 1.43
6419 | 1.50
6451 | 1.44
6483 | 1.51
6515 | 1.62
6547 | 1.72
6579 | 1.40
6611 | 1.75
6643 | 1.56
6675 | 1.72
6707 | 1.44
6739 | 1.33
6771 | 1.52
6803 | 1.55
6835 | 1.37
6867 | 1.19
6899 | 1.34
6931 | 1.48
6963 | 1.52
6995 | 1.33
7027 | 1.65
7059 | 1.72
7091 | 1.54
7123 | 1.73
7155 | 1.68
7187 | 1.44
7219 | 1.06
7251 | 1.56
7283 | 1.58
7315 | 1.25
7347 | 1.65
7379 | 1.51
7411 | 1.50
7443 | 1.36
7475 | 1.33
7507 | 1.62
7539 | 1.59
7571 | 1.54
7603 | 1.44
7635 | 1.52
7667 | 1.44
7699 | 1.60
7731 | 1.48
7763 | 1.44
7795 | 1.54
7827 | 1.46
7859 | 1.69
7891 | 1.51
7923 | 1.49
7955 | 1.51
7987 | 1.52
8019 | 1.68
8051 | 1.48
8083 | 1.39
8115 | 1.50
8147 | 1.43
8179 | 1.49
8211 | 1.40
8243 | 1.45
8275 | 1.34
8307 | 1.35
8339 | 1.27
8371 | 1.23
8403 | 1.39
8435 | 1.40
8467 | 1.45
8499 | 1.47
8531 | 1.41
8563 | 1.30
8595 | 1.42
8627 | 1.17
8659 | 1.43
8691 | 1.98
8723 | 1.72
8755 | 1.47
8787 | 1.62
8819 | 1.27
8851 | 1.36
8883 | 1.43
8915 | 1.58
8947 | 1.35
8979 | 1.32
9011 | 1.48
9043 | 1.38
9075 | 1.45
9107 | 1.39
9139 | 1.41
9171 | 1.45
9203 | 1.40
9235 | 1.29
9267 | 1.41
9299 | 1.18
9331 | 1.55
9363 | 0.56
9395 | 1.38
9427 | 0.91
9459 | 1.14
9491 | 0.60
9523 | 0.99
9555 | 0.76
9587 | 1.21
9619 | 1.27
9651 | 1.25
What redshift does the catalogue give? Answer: 0.33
